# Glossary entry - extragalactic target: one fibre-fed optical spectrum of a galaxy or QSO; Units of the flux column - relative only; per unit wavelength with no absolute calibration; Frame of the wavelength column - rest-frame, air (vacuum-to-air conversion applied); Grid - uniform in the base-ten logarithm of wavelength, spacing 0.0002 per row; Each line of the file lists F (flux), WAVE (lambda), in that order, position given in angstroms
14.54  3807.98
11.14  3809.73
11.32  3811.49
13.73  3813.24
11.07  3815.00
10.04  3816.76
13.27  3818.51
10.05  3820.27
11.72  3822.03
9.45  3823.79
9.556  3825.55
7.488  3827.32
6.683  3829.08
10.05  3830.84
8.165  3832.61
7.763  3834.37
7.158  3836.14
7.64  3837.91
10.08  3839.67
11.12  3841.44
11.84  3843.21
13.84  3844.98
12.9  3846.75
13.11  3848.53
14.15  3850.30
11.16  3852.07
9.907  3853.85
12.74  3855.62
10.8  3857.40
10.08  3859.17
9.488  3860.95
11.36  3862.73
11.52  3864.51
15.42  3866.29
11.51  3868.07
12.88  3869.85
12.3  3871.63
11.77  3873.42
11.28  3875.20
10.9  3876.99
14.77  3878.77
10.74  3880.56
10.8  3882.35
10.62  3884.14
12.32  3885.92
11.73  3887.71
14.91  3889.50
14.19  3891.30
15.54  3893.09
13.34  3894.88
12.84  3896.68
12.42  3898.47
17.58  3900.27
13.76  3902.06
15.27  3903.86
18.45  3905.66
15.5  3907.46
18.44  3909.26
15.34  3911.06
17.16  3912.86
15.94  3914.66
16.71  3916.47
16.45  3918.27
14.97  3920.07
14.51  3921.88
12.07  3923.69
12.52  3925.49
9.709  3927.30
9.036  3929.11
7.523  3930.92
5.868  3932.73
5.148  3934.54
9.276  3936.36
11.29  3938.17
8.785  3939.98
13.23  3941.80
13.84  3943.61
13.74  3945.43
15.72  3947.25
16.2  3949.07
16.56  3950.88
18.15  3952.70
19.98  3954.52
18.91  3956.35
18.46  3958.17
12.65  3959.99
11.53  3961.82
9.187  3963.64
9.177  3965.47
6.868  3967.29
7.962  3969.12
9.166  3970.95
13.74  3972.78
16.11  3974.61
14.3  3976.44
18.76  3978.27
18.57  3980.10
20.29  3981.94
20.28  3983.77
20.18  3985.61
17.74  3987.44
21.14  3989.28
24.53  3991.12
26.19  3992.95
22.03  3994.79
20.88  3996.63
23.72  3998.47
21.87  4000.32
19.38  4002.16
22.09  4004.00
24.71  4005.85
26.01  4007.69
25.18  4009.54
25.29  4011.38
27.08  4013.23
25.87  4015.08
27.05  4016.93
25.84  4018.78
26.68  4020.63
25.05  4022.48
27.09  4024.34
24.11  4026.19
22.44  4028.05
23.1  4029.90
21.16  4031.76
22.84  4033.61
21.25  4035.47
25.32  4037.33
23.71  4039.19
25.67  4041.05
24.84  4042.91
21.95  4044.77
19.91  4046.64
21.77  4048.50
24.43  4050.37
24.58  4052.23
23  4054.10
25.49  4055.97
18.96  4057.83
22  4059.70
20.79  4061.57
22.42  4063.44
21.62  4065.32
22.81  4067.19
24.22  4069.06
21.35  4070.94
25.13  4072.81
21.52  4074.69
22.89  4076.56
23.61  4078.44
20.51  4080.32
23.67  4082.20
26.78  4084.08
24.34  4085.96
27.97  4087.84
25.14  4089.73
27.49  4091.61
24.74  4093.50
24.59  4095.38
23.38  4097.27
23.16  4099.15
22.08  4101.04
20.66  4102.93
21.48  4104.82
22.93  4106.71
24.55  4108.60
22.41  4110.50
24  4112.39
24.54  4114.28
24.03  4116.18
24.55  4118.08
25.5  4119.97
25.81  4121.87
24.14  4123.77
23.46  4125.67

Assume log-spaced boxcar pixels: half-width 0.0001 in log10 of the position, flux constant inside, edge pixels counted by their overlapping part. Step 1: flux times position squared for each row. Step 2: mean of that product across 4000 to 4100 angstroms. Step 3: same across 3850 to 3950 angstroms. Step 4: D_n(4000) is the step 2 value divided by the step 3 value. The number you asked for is 2.01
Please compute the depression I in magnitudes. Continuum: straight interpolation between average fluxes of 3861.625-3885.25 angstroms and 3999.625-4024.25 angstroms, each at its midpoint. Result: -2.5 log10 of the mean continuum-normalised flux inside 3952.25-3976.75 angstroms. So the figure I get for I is 0.471 mag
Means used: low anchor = 12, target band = 13.2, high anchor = 24.9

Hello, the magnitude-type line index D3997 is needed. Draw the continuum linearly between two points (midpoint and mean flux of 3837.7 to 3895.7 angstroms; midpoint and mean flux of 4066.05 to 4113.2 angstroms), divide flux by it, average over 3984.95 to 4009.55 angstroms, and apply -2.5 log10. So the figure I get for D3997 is -0.19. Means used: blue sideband 12.1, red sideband 23.6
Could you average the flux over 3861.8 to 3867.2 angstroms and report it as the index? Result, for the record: 12.7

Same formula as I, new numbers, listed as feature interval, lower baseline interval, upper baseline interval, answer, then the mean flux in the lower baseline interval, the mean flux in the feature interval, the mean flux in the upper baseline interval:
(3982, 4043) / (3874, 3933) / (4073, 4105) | -0.20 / 13.5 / 23.6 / 23.9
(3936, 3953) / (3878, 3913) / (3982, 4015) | 0.32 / 14.2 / 13.7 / 22.9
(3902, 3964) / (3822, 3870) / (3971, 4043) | 0.22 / 10.7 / 13.8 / 22.4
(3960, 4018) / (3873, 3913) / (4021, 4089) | 0.03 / 13.9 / 19.2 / 23.3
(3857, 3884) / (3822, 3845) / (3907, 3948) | -0.11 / 9.22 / 11.7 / 12.7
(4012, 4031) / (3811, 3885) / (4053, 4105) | -0.25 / 11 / 25.4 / 23.3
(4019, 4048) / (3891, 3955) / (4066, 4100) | -0.14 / 13.8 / 23.7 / 24.1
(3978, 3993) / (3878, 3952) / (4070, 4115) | -0.18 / 13.3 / 20.6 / 23.7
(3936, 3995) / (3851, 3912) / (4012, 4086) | 0.18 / 13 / 15.6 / 23.6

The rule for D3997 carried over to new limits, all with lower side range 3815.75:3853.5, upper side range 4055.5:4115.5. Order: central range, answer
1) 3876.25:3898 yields 0.029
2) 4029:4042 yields -0.125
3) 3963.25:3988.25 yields 0.216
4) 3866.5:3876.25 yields 0.006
